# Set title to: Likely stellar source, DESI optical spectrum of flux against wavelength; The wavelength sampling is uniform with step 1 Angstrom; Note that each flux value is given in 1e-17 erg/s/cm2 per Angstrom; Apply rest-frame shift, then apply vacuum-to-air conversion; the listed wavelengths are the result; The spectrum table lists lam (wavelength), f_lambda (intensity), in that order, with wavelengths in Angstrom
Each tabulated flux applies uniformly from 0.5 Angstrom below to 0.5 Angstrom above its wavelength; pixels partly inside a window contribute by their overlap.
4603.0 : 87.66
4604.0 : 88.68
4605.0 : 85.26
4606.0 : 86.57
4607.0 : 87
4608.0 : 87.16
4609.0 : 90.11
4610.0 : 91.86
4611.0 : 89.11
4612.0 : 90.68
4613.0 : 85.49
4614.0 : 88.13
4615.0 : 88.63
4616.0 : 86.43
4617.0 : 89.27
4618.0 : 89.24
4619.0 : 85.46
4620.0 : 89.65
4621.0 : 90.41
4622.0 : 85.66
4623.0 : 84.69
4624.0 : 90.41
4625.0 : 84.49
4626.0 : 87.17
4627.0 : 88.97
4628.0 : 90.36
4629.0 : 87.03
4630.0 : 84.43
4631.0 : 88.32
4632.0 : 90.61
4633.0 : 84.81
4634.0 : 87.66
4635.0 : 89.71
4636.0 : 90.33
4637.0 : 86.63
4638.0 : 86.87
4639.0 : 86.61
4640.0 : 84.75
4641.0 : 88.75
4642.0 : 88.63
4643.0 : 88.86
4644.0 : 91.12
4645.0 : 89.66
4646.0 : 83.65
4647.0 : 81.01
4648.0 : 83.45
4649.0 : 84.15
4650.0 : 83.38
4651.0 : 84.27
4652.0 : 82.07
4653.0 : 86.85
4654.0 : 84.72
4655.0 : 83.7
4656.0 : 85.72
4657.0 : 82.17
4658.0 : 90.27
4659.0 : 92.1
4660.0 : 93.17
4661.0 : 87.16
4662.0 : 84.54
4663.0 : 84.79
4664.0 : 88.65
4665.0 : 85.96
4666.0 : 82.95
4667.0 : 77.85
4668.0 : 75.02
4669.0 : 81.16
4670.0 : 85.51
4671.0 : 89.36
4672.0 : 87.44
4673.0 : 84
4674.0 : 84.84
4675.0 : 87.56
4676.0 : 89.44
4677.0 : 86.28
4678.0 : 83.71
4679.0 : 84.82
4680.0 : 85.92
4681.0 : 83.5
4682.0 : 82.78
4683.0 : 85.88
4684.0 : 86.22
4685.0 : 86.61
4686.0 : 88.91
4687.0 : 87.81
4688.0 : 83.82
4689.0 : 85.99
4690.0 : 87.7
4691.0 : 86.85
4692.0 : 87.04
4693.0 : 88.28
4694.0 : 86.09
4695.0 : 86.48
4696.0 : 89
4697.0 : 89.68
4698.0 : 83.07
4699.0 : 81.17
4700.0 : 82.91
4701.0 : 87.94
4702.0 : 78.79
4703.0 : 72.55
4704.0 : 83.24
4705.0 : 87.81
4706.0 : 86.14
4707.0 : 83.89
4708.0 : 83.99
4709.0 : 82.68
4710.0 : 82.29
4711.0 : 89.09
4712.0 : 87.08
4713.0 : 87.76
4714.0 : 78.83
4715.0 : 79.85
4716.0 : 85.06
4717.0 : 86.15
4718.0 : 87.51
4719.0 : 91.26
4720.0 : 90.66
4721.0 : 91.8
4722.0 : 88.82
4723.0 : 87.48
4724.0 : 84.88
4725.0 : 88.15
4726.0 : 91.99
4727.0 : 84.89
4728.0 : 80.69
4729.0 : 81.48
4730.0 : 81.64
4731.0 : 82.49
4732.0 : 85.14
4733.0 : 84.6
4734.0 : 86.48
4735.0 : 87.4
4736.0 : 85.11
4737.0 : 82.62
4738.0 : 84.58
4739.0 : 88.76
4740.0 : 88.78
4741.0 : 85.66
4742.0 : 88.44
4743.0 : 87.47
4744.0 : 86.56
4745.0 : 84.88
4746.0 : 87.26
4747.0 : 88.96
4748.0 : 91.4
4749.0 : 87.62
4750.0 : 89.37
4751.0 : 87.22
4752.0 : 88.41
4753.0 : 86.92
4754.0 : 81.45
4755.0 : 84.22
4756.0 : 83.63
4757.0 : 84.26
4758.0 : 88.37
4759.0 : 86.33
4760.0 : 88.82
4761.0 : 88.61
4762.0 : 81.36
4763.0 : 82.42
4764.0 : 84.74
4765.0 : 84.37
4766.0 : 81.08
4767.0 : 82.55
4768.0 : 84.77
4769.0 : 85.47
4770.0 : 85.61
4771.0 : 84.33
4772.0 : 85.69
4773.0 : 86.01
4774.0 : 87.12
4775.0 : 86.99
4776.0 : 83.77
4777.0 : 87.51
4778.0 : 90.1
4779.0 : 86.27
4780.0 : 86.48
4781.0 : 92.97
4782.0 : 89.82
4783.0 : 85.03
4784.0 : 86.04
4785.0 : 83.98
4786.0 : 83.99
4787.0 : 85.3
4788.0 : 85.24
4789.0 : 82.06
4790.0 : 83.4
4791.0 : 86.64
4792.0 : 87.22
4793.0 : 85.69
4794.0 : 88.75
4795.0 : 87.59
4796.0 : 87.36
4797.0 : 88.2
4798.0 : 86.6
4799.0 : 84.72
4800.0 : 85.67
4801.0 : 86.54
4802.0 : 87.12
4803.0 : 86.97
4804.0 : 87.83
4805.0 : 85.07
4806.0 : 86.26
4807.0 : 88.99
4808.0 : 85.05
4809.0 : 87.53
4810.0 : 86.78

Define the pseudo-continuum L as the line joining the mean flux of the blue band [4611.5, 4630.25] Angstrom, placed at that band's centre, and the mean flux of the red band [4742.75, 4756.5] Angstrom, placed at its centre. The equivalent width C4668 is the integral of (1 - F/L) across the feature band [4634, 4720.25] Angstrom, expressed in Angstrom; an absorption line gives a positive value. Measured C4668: 1.7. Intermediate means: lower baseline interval 87.8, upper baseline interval 86.8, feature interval 85.6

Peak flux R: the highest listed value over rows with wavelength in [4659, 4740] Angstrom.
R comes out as 93.17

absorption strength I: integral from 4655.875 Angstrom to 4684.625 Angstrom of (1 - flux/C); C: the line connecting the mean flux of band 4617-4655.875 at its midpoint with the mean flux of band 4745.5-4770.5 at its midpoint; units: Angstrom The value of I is 0.35 Angstrom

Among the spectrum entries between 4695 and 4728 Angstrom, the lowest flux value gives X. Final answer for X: 72.55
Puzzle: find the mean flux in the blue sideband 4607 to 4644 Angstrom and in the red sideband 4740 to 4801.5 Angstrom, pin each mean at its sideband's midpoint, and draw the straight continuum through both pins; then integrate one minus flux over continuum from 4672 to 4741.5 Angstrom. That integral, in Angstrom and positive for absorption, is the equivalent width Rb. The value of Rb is 1.1 Angstrom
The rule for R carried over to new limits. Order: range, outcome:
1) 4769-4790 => 92.97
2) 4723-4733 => 91.99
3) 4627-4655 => 91.12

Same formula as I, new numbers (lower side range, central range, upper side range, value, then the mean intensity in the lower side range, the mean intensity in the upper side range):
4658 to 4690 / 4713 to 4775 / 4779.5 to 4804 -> 0.2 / 85.7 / 86.4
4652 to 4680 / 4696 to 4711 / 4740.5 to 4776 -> 0.3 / 85.5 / 85.9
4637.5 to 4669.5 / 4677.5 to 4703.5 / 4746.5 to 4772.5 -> 0.1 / 85.4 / 85.7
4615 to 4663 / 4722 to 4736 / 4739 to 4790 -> 0.2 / 87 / 86.1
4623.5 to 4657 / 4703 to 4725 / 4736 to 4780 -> 0.1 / 86.6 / 86.1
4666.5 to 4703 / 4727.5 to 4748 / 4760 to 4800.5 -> 0.0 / 85.1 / 85.8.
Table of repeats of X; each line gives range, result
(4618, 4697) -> 75.02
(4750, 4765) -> 81.36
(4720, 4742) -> 80.69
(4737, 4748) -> 82.62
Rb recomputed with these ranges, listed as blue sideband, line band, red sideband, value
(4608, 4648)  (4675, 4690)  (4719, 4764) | 0.2 Angstrom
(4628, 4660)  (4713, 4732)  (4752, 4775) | 0.0 Angstrom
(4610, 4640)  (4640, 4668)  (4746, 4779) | 0.6 Angstrom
